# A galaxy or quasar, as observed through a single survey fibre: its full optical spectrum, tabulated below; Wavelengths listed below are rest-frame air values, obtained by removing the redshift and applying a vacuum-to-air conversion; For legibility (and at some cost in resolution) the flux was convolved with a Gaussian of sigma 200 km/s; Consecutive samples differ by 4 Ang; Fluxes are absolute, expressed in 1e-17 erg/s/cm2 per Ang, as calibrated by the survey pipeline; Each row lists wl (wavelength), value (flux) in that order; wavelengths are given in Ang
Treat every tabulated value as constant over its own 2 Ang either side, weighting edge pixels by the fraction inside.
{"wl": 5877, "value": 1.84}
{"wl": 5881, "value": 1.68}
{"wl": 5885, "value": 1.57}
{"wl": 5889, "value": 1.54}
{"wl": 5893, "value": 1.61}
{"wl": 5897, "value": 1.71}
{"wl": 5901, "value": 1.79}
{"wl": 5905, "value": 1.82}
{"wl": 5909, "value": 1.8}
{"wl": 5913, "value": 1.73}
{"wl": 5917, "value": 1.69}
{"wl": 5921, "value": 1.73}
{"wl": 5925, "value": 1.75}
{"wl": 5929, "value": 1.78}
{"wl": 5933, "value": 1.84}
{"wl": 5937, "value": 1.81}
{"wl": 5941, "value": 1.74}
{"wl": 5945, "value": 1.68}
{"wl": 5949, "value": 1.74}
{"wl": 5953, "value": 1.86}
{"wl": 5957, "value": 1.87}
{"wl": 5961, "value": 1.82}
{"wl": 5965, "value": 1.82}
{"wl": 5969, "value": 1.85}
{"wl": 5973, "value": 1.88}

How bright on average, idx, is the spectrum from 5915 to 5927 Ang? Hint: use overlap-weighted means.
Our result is 1.72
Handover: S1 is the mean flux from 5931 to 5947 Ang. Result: 1.77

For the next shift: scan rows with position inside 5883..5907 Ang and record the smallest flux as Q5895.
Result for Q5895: 1.54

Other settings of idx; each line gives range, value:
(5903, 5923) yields 1.75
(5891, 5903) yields 1.7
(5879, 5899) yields 1.62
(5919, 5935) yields 1.77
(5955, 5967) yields 1.84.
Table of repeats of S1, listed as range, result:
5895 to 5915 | 1.77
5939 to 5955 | 1.75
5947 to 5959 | 1.82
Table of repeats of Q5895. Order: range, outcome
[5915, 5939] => 1.69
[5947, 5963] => 1.74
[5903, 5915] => 1.73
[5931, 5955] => 1.68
